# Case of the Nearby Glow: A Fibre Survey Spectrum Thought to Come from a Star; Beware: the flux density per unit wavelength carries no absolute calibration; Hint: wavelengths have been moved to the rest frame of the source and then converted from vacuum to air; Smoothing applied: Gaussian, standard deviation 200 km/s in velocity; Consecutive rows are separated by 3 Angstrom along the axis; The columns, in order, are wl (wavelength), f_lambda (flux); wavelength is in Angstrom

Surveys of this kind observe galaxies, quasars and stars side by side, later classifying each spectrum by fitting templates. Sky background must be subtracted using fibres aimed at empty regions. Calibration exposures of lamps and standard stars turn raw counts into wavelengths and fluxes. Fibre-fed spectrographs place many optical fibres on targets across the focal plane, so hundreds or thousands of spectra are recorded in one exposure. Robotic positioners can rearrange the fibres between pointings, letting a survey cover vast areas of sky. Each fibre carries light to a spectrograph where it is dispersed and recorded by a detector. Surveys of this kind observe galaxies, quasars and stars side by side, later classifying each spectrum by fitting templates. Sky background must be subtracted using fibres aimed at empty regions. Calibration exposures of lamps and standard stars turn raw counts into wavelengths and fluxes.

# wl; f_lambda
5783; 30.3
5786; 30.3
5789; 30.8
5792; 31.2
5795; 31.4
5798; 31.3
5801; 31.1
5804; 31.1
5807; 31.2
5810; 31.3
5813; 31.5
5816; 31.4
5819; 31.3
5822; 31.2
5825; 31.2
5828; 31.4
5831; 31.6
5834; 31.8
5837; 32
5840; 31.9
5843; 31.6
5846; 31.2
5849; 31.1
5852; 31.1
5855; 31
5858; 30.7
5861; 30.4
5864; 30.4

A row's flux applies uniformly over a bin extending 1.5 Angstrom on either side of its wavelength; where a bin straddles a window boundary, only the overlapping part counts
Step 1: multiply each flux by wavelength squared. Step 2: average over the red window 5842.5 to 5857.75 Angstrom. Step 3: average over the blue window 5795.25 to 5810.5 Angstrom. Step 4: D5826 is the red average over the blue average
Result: 1.01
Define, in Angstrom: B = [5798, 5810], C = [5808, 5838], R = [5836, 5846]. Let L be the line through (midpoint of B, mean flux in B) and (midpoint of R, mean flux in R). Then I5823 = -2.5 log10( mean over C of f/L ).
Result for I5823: 0.00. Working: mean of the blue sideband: 31.2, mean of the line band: 31.5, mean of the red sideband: 31.7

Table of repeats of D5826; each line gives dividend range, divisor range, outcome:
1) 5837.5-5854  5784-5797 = 1.04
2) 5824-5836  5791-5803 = 1.02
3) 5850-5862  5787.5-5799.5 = 1.01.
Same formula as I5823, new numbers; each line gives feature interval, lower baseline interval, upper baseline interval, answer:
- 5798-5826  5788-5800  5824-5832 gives 0.00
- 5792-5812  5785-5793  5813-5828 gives -0.01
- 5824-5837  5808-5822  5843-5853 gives -0.01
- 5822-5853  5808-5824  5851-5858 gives -0.01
